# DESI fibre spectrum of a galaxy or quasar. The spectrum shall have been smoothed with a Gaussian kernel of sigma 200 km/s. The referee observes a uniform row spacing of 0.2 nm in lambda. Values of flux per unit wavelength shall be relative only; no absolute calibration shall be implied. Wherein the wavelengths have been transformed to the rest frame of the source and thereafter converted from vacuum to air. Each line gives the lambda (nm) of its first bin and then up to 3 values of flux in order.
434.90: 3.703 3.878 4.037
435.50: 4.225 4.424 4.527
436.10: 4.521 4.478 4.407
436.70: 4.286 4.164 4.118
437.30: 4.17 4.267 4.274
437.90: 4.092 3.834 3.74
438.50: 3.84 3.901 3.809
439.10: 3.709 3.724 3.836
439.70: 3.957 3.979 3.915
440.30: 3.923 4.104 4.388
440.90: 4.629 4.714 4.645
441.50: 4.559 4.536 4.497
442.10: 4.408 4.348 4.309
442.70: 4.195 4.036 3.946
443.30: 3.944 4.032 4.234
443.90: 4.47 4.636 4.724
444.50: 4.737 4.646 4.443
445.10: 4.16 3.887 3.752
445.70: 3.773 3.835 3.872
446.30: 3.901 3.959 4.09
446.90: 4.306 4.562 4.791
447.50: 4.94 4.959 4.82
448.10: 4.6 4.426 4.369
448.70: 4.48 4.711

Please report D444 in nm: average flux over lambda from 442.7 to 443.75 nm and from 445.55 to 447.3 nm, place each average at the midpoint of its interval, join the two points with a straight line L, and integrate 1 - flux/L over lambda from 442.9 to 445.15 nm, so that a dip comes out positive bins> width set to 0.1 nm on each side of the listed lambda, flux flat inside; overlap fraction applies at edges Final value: -0.17 nm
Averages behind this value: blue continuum 4.04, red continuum 4.07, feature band 4.35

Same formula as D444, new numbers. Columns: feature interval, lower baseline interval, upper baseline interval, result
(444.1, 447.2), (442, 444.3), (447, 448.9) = 0.19 nm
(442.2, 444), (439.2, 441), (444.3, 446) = -0.02 nm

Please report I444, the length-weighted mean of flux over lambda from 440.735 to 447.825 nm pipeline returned 4.33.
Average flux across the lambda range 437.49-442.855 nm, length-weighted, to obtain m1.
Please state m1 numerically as 4.15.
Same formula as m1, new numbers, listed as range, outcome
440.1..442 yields 4.42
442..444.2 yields 4.23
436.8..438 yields 4.18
